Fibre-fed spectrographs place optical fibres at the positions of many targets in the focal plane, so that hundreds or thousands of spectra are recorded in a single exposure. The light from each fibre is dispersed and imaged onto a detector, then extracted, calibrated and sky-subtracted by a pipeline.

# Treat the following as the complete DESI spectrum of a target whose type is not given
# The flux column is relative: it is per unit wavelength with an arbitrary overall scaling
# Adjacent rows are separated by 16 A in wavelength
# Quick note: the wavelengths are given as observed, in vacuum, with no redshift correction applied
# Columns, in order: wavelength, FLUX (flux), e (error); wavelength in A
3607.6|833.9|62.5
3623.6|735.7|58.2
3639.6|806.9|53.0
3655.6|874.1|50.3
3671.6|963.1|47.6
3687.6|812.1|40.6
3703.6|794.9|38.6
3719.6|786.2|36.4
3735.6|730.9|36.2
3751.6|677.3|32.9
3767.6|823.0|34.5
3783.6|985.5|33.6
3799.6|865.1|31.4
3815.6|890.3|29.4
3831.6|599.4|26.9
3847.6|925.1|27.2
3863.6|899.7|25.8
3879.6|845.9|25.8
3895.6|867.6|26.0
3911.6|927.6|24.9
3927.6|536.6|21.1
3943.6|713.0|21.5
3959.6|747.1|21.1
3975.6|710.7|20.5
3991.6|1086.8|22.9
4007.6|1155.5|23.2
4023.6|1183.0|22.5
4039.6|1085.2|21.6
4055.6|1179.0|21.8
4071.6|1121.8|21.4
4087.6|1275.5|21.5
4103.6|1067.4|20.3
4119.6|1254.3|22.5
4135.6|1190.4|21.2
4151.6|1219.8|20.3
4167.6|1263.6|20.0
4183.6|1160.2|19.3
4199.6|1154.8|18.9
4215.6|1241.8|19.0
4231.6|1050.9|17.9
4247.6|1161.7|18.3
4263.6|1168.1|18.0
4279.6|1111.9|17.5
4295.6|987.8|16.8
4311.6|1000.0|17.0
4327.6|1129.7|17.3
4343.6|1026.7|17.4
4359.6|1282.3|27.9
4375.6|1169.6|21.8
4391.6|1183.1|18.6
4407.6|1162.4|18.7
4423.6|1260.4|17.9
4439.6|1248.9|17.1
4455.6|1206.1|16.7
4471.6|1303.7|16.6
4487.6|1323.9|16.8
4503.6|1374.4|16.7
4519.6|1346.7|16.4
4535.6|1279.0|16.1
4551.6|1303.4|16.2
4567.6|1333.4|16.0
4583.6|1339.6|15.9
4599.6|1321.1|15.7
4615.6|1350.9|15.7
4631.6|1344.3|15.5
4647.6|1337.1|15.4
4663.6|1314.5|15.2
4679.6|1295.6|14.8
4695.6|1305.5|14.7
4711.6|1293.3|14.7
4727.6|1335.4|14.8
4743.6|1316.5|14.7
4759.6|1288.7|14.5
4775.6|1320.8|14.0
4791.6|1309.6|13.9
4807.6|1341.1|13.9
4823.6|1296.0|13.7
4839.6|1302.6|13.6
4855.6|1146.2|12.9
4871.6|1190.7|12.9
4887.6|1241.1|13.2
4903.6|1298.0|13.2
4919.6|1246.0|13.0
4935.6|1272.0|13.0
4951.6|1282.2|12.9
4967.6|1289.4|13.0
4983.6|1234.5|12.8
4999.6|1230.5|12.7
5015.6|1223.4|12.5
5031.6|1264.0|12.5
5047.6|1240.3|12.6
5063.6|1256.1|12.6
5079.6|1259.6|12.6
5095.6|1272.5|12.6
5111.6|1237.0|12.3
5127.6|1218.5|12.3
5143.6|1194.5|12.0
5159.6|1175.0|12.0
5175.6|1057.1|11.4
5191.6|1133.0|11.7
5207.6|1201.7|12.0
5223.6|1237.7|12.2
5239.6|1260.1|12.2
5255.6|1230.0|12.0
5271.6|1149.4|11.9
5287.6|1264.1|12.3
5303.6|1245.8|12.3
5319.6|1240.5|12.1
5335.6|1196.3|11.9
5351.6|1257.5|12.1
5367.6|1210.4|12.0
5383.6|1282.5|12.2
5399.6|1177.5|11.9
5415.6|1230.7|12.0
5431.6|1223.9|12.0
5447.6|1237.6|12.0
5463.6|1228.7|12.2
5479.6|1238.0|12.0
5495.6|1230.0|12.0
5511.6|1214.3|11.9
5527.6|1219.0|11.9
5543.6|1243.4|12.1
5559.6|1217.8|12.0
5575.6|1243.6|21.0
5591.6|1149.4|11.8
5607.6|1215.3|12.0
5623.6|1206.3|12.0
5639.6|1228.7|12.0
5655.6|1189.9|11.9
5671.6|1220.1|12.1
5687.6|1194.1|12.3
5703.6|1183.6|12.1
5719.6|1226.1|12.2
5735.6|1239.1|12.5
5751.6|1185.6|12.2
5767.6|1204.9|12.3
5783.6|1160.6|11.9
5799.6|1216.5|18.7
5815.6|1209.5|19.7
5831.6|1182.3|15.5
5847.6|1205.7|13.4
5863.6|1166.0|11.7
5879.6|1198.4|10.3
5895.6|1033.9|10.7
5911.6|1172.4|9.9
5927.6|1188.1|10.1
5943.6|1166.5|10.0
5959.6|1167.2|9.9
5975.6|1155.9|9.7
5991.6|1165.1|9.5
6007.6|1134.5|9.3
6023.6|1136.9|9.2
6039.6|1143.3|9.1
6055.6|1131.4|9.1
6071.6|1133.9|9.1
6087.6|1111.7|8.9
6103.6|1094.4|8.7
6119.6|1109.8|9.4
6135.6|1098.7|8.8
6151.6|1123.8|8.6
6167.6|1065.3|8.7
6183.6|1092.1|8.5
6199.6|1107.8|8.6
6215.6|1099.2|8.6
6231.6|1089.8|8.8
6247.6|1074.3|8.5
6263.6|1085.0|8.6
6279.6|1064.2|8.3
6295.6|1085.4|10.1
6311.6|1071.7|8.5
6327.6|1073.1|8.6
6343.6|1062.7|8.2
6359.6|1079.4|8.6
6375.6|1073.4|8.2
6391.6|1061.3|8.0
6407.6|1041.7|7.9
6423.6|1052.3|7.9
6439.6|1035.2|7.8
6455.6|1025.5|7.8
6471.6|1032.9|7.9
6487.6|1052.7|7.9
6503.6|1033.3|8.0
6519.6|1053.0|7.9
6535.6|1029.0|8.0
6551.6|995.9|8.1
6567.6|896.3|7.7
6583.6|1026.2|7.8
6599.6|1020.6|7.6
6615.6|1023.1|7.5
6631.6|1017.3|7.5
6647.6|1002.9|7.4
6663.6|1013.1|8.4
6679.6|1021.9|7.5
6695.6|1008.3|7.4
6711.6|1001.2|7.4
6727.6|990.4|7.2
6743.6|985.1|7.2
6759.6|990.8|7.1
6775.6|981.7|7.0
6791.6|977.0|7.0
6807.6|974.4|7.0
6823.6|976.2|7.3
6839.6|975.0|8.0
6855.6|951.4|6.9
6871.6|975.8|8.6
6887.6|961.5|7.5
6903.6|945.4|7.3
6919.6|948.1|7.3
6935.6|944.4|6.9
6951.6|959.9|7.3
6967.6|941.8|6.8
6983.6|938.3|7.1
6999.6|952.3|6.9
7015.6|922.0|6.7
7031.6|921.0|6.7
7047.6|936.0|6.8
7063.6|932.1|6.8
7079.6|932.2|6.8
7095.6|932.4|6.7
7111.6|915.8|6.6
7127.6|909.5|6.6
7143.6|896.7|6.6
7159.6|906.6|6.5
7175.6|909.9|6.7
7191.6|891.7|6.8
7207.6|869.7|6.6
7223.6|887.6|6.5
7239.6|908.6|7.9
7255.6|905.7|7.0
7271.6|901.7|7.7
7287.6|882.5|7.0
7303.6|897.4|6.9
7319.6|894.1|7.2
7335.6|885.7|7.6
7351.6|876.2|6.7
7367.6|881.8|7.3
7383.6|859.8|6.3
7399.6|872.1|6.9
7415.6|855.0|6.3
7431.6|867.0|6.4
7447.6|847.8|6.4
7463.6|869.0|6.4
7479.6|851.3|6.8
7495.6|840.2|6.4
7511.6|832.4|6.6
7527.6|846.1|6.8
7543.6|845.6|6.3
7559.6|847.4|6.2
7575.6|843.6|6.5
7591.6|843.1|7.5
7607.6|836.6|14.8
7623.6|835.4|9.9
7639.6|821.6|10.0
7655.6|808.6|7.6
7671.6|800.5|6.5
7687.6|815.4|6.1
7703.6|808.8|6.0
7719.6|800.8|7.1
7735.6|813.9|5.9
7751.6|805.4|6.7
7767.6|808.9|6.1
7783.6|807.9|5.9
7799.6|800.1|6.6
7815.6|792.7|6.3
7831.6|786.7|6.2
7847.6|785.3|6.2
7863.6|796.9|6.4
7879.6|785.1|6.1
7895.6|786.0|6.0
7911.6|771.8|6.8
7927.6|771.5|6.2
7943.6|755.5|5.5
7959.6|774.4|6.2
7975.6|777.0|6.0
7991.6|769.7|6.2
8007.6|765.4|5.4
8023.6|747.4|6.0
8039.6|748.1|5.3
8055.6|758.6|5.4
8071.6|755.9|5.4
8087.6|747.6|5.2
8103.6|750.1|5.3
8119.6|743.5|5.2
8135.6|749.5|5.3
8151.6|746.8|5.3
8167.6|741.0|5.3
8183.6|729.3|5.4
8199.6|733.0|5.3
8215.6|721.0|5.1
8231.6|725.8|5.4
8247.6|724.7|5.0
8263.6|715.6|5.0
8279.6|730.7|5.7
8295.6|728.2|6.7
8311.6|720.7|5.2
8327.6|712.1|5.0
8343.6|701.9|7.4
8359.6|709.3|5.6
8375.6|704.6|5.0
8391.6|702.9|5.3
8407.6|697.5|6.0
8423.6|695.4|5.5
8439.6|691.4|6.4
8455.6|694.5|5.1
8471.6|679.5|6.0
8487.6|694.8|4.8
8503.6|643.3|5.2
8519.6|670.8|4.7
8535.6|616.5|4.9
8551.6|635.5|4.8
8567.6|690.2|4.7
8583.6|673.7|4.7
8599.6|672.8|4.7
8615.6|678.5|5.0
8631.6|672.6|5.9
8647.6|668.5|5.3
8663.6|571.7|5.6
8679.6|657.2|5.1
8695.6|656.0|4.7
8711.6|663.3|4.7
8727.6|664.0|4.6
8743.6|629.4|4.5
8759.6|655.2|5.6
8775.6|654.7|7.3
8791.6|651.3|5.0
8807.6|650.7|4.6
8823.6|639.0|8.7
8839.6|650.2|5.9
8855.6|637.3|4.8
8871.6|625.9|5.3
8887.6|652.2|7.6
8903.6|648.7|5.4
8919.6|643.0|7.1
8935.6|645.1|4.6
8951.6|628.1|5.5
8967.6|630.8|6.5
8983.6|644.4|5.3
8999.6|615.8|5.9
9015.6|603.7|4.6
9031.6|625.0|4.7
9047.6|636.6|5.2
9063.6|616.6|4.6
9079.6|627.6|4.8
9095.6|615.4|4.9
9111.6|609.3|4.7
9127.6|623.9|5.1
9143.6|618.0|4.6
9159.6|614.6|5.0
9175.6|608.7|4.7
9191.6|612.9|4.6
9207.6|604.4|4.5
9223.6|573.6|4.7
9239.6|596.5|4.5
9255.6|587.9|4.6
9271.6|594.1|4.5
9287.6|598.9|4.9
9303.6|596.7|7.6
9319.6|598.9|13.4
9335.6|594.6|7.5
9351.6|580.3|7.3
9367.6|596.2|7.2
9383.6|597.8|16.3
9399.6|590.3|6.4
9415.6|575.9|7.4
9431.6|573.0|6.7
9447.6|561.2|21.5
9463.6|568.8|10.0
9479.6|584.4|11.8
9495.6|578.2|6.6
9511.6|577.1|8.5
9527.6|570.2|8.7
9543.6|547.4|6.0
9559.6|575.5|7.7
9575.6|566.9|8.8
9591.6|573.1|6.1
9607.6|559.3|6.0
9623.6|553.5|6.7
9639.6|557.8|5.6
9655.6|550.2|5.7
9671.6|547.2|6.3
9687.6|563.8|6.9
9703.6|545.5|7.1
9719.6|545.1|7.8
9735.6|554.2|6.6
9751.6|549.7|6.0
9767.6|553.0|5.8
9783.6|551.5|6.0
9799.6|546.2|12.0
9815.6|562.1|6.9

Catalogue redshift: 0.000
